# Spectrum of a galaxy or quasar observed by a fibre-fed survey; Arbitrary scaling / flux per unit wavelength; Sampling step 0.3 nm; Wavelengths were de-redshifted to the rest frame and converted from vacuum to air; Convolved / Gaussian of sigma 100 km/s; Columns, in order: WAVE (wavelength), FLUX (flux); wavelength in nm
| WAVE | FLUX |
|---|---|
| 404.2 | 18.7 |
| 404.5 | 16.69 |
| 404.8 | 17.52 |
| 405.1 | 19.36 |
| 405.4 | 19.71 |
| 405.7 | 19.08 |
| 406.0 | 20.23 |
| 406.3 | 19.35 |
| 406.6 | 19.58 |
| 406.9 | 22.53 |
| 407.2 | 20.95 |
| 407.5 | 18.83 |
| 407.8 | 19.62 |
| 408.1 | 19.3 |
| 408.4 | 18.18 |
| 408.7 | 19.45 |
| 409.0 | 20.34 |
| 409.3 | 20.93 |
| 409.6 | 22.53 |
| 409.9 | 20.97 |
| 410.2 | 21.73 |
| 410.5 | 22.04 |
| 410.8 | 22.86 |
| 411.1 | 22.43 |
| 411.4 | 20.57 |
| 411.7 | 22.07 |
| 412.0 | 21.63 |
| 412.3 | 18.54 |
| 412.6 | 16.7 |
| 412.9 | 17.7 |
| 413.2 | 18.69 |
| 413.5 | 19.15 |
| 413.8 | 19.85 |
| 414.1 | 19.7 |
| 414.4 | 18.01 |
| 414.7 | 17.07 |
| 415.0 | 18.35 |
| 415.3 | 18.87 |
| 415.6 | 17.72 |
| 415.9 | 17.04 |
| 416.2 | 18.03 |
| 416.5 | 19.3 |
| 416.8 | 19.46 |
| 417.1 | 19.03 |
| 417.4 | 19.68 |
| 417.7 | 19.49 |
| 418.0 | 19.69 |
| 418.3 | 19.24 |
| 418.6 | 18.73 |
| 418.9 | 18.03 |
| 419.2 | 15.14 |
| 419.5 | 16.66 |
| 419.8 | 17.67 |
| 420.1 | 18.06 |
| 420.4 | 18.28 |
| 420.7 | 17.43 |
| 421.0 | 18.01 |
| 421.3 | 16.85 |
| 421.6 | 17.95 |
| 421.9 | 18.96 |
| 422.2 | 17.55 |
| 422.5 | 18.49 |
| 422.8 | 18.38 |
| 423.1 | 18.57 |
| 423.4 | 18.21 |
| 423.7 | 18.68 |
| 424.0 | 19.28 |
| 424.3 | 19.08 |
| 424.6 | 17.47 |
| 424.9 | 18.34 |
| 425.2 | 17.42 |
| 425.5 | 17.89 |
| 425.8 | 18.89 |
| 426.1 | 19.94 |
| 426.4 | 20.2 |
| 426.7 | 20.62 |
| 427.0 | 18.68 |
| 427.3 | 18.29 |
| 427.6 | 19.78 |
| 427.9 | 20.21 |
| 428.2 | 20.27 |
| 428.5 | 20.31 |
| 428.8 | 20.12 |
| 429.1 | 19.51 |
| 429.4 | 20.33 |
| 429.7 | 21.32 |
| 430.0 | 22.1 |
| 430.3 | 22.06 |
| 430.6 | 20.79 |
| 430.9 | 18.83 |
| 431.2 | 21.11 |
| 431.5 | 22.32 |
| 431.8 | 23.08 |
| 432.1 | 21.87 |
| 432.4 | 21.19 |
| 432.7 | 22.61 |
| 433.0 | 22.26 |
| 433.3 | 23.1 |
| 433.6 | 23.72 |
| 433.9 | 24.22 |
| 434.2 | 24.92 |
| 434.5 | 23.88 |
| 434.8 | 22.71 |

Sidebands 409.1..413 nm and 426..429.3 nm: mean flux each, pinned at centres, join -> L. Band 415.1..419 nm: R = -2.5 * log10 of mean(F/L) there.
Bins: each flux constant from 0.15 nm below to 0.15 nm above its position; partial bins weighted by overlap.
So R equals 0.09 mag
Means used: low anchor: 20.9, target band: 18.8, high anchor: 19.8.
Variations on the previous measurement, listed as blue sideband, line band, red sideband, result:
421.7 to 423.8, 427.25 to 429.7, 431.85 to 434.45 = 0.050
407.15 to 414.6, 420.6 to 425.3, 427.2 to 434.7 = 0.155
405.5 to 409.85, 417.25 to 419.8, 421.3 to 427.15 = 0.048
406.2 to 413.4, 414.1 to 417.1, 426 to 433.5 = 0.120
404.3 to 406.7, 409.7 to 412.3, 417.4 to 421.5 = -0.165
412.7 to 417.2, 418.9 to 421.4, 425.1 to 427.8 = 0.089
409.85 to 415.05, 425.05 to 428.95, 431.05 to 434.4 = 0.133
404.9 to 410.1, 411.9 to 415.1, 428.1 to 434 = 0.100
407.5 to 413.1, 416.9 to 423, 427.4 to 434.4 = 0.152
